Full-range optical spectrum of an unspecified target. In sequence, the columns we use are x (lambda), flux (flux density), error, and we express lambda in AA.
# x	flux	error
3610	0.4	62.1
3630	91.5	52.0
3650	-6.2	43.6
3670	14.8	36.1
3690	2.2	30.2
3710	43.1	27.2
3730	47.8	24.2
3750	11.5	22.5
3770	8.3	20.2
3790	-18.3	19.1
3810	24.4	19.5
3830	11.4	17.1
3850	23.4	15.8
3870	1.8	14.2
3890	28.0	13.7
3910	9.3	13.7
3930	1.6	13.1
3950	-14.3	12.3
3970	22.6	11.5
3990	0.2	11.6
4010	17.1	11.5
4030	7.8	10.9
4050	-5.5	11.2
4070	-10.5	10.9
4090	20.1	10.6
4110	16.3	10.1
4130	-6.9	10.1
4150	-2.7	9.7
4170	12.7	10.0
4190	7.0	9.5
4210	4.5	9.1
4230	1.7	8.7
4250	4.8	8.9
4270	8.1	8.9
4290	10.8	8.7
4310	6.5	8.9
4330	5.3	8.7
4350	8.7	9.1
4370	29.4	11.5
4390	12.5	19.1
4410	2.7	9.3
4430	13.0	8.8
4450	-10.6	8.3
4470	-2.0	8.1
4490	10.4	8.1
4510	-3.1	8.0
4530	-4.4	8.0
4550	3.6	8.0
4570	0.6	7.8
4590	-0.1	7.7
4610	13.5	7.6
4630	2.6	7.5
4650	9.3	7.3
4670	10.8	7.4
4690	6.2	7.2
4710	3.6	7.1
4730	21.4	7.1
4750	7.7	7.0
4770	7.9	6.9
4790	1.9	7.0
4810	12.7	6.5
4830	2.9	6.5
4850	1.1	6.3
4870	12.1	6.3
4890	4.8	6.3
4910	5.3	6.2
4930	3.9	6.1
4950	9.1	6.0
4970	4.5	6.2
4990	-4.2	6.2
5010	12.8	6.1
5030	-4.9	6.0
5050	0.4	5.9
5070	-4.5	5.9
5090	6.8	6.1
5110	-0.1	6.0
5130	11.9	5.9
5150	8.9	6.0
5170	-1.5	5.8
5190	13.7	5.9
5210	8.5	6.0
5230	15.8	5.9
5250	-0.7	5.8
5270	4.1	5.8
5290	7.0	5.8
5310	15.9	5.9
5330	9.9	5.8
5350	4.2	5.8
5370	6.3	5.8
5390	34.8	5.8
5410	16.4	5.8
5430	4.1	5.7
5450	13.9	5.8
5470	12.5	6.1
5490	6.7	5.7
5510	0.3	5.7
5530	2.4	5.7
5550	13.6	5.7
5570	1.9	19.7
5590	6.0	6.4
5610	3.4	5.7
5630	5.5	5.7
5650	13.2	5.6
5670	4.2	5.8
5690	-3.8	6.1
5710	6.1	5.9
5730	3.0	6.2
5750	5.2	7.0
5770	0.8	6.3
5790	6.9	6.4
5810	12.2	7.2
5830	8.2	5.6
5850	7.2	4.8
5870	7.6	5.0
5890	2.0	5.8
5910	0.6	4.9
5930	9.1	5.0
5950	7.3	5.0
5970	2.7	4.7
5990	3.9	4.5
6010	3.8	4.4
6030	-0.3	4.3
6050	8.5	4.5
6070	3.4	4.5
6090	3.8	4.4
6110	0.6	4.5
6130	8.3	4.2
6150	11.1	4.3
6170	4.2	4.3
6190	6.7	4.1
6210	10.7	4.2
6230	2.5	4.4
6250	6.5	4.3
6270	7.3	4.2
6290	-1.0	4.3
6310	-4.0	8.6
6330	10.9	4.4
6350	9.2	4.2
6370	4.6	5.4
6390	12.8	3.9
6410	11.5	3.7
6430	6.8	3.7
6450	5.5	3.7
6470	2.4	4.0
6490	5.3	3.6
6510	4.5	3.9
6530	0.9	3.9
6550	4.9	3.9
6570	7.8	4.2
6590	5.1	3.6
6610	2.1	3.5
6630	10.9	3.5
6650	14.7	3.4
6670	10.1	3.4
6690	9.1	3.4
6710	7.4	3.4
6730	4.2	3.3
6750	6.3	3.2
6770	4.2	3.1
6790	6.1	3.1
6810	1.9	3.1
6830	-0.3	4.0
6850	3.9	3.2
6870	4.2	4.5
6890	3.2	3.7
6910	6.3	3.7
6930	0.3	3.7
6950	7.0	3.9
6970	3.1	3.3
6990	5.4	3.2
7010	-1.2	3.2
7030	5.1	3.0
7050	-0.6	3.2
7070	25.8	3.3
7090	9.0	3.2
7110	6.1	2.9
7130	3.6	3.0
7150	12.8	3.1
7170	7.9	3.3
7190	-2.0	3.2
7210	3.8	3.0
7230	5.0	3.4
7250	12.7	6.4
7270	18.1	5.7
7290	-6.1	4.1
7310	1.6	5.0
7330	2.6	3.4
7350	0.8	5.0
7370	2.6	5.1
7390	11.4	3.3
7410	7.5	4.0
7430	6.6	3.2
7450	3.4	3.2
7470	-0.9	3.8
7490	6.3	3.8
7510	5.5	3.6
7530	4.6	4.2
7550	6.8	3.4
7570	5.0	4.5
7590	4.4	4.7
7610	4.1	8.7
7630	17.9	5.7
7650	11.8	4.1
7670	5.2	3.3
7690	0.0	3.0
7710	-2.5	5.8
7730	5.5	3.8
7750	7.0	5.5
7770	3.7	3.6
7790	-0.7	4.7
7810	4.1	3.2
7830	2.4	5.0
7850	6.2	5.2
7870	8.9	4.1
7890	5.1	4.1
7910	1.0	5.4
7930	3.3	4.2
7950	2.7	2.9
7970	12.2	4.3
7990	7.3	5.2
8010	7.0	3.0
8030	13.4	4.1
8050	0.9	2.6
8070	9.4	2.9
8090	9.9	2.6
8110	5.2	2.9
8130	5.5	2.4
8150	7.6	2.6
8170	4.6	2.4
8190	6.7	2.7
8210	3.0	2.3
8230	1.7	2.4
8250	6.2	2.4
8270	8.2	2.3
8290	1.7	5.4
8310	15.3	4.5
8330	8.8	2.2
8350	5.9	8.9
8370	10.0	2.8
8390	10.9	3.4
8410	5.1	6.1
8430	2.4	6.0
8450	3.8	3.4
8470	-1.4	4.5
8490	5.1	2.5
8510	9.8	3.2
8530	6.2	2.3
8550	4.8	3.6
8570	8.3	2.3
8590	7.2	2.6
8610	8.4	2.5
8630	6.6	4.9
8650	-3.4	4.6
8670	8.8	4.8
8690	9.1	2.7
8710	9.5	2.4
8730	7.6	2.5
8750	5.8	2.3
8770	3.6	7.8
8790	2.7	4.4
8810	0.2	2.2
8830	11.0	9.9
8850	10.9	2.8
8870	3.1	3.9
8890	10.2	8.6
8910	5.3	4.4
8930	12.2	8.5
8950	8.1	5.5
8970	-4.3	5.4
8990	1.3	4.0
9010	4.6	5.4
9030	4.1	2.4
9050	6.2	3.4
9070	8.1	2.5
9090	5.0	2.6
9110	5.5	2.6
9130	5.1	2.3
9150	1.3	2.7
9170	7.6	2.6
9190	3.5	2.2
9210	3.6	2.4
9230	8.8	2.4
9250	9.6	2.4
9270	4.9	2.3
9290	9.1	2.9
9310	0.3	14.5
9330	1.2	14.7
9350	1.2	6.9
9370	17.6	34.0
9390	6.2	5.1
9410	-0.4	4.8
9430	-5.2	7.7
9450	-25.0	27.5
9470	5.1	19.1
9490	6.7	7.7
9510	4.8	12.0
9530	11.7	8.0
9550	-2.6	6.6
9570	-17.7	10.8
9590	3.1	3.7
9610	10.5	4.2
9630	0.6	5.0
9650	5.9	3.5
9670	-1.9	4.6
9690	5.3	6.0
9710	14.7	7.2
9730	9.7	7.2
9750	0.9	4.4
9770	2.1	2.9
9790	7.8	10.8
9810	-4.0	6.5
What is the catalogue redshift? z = 0.077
